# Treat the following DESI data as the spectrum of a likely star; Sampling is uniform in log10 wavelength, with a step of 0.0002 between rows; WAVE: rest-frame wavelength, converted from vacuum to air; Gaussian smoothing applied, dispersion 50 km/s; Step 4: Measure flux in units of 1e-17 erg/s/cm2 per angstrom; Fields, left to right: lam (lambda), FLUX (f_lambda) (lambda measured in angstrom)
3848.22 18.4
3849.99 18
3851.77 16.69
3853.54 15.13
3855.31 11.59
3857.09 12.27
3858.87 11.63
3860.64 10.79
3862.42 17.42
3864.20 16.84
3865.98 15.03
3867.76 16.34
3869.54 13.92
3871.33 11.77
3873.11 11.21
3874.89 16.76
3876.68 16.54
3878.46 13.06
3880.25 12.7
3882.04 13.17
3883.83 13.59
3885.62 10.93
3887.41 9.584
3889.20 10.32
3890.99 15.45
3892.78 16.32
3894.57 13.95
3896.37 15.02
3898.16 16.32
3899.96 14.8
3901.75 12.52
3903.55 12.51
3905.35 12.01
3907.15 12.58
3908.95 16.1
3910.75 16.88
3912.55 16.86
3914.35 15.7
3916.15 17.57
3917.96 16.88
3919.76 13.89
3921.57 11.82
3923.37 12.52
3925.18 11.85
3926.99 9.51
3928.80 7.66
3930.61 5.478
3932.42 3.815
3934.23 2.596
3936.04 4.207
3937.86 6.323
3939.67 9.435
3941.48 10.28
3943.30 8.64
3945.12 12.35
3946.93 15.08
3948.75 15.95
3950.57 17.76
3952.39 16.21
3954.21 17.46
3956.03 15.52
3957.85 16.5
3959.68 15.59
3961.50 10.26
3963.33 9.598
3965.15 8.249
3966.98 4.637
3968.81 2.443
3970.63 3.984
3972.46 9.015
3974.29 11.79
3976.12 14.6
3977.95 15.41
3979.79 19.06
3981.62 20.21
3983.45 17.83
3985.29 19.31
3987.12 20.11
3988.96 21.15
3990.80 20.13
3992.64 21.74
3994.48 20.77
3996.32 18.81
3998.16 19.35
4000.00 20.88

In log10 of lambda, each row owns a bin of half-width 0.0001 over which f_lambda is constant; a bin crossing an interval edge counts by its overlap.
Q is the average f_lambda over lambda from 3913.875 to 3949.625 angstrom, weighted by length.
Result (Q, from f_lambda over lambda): 10.5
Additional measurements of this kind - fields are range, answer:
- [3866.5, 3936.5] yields 12.7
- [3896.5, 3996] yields 13.2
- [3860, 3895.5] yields 13.8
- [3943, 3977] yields 11.9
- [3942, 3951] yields 13.6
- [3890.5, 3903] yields 14.8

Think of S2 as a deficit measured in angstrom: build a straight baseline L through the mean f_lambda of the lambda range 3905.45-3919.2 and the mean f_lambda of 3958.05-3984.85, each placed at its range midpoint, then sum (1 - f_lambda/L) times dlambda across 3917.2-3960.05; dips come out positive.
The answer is 7.3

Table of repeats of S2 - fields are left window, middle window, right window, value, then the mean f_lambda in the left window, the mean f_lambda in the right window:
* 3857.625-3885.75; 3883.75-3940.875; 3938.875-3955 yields 7.50 angstrom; 13.9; 13.7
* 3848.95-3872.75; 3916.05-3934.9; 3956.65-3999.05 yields 5.81 angstrom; 14.4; 14.8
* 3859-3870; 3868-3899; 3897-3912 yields 2.07 angstrom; 14.9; 14.3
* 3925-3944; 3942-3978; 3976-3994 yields 1.16 angstrom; 7.06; 19.2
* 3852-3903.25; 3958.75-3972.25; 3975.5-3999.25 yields 7.59 angstrom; 13.8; 19.2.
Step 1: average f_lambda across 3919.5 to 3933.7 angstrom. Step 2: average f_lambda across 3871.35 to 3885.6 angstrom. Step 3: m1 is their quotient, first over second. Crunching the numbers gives 0.68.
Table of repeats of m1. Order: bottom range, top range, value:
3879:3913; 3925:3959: 0.79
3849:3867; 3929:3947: 0.51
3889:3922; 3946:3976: 0.81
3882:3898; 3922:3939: 0.55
